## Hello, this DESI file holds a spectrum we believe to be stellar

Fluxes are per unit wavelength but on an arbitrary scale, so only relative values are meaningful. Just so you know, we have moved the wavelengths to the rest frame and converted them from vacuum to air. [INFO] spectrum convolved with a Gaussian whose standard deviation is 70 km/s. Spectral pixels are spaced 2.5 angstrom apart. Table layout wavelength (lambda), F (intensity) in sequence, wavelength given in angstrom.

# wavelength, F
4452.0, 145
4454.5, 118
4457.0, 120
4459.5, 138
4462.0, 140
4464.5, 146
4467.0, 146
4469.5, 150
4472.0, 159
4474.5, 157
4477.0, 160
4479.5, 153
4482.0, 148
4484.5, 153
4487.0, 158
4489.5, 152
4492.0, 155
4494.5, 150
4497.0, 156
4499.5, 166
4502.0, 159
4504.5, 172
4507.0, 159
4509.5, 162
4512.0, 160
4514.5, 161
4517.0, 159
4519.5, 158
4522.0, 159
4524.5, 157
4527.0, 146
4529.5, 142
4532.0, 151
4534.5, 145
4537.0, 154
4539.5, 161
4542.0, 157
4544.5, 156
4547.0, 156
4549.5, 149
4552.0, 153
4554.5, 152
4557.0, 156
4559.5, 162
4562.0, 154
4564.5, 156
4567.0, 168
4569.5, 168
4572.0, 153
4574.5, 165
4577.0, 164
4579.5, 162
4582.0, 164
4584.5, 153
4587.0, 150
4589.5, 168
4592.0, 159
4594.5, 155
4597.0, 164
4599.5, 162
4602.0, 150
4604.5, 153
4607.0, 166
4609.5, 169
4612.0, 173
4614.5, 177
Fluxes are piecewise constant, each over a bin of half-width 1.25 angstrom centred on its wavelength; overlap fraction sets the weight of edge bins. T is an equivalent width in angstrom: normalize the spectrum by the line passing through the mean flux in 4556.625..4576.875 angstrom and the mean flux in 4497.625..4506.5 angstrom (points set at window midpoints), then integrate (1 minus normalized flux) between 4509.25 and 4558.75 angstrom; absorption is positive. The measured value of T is 2.4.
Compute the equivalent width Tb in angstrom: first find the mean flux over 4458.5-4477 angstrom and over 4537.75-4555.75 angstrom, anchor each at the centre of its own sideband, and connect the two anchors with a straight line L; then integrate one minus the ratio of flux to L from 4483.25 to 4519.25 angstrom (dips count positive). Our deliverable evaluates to -1.7 angstrom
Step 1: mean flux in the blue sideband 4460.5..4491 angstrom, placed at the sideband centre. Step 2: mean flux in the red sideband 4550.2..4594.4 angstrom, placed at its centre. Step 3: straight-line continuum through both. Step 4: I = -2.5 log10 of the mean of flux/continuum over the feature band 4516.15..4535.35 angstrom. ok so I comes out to 0.024 mag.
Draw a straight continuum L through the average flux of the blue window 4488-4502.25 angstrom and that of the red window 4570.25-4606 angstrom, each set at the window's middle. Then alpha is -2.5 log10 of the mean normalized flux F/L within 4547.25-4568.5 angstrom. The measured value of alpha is 0.01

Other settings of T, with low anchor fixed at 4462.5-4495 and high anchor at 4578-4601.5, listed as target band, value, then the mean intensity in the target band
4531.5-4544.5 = 0.2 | 154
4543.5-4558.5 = 0.3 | 154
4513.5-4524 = -0.3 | 159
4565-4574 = -0.3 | 163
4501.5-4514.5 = -0.7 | 162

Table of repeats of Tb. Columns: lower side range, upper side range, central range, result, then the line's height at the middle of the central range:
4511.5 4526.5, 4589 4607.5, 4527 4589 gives 1.0 angstrom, 159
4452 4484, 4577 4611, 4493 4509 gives -1.2 angstrom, 149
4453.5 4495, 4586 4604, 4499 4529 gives -1.7 angstrom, 151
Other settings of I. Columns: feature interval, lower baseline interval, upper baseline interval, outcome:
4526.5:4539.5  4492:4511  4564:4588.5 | 0.08 mag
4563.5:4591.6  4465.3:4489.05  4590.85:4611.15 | -0.01 mag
